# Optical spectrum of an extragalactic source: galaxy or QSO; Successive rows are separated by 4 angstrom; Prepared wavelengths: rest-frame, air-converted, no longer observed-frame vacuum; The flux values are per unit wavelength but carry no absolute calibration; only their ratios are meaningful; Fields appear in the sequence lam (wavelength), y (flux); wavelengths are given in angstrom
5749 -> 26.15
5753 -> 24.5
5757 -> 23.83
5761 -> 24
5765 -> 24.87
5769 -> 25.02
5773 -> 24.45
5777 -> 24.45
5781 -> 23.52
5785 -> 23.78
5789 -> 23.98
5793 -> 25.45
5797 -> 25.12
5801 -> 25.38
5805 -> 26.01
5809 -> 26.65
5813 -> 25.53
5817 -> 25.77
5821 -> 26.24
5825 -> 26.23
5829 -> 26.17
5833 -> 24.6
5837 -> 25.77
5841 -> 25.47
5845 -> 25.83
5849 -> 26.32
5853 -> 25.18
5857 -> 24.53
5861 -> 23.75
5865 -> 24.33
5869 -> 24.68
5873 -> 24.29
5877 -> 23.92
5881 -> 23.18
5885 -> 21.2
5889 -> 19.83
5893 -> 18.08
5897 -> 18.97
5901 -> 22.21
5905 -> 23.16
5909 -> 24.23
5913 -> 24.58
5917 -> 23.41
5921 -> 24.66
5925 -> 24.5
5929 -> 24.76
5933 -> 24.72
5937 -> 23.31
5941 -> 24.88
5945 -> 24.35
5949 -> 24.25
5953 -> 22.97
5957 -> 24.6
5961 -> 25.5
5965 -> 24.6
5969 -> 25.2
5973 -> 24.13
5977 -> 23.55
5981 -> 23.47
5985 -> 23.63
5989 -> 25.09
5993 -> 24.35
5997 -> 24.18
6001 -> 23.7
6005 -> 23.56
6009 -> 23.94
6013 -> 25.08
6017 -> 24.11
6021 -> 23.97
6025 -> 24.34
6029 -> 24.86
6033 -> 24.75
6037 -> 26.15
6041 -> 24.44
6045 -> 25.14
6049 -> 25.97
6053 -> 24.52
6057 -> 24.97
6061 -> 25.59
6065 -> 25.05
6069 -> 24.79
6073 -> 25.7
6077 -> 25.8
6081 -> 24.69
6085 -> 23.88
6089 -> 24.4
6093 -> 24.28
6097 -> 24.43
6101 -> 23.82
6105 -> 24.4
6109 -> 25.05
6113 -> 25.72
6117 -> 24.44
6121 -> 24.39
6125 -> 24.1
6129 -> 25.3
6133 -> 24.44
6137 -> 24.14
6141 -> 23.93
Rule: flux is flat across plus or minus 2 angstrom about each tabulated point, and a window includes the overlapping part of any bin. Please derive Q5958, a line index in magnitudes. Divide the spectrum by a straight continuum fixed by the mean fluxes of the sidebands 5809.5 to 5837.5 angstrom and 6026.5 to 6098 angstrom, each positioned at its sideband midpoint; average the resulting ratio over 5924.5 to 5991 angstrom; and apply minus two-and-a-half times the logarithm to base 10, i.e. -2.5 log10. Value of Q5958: 0.04 mag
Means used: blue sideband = 25.8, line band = 24.3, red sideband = 25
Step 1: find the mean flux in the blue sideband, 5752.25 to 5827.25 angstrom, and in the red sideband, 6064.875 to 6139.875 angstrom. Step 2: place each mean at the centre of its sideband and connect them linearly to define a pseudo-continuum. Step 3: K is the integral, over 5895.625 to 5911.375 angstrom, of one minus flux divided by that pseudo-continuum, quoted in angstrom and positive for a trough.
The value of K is 1.61 angstrom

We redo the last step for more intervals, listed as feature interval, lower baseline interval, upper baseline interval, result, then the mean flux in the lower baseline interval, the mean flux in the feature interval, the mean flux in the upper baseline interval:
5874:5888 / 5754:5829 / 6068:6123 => 1.3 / 25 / 22.7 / 24.7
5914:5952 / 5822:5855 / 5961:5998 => 0.7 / 25.7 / 24.3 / 24.3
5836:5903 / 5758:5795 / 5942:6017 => 2.7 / 24.4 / 23.3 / 24.2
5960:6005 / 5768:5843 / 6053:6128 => 1.2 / 25.2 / 24.2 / 24.8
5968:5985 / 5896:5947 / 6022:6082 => 0.3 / 23.8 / 24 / 25.1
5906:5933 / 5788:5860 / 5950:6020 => 0.5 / 25.6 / 24.3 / 24.2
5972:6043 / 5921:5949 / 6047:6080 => 1.7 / 24.4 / 24.3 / 25.3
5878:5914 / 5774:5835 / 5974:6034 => 4.4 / 25.2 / 21.7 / 24.2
